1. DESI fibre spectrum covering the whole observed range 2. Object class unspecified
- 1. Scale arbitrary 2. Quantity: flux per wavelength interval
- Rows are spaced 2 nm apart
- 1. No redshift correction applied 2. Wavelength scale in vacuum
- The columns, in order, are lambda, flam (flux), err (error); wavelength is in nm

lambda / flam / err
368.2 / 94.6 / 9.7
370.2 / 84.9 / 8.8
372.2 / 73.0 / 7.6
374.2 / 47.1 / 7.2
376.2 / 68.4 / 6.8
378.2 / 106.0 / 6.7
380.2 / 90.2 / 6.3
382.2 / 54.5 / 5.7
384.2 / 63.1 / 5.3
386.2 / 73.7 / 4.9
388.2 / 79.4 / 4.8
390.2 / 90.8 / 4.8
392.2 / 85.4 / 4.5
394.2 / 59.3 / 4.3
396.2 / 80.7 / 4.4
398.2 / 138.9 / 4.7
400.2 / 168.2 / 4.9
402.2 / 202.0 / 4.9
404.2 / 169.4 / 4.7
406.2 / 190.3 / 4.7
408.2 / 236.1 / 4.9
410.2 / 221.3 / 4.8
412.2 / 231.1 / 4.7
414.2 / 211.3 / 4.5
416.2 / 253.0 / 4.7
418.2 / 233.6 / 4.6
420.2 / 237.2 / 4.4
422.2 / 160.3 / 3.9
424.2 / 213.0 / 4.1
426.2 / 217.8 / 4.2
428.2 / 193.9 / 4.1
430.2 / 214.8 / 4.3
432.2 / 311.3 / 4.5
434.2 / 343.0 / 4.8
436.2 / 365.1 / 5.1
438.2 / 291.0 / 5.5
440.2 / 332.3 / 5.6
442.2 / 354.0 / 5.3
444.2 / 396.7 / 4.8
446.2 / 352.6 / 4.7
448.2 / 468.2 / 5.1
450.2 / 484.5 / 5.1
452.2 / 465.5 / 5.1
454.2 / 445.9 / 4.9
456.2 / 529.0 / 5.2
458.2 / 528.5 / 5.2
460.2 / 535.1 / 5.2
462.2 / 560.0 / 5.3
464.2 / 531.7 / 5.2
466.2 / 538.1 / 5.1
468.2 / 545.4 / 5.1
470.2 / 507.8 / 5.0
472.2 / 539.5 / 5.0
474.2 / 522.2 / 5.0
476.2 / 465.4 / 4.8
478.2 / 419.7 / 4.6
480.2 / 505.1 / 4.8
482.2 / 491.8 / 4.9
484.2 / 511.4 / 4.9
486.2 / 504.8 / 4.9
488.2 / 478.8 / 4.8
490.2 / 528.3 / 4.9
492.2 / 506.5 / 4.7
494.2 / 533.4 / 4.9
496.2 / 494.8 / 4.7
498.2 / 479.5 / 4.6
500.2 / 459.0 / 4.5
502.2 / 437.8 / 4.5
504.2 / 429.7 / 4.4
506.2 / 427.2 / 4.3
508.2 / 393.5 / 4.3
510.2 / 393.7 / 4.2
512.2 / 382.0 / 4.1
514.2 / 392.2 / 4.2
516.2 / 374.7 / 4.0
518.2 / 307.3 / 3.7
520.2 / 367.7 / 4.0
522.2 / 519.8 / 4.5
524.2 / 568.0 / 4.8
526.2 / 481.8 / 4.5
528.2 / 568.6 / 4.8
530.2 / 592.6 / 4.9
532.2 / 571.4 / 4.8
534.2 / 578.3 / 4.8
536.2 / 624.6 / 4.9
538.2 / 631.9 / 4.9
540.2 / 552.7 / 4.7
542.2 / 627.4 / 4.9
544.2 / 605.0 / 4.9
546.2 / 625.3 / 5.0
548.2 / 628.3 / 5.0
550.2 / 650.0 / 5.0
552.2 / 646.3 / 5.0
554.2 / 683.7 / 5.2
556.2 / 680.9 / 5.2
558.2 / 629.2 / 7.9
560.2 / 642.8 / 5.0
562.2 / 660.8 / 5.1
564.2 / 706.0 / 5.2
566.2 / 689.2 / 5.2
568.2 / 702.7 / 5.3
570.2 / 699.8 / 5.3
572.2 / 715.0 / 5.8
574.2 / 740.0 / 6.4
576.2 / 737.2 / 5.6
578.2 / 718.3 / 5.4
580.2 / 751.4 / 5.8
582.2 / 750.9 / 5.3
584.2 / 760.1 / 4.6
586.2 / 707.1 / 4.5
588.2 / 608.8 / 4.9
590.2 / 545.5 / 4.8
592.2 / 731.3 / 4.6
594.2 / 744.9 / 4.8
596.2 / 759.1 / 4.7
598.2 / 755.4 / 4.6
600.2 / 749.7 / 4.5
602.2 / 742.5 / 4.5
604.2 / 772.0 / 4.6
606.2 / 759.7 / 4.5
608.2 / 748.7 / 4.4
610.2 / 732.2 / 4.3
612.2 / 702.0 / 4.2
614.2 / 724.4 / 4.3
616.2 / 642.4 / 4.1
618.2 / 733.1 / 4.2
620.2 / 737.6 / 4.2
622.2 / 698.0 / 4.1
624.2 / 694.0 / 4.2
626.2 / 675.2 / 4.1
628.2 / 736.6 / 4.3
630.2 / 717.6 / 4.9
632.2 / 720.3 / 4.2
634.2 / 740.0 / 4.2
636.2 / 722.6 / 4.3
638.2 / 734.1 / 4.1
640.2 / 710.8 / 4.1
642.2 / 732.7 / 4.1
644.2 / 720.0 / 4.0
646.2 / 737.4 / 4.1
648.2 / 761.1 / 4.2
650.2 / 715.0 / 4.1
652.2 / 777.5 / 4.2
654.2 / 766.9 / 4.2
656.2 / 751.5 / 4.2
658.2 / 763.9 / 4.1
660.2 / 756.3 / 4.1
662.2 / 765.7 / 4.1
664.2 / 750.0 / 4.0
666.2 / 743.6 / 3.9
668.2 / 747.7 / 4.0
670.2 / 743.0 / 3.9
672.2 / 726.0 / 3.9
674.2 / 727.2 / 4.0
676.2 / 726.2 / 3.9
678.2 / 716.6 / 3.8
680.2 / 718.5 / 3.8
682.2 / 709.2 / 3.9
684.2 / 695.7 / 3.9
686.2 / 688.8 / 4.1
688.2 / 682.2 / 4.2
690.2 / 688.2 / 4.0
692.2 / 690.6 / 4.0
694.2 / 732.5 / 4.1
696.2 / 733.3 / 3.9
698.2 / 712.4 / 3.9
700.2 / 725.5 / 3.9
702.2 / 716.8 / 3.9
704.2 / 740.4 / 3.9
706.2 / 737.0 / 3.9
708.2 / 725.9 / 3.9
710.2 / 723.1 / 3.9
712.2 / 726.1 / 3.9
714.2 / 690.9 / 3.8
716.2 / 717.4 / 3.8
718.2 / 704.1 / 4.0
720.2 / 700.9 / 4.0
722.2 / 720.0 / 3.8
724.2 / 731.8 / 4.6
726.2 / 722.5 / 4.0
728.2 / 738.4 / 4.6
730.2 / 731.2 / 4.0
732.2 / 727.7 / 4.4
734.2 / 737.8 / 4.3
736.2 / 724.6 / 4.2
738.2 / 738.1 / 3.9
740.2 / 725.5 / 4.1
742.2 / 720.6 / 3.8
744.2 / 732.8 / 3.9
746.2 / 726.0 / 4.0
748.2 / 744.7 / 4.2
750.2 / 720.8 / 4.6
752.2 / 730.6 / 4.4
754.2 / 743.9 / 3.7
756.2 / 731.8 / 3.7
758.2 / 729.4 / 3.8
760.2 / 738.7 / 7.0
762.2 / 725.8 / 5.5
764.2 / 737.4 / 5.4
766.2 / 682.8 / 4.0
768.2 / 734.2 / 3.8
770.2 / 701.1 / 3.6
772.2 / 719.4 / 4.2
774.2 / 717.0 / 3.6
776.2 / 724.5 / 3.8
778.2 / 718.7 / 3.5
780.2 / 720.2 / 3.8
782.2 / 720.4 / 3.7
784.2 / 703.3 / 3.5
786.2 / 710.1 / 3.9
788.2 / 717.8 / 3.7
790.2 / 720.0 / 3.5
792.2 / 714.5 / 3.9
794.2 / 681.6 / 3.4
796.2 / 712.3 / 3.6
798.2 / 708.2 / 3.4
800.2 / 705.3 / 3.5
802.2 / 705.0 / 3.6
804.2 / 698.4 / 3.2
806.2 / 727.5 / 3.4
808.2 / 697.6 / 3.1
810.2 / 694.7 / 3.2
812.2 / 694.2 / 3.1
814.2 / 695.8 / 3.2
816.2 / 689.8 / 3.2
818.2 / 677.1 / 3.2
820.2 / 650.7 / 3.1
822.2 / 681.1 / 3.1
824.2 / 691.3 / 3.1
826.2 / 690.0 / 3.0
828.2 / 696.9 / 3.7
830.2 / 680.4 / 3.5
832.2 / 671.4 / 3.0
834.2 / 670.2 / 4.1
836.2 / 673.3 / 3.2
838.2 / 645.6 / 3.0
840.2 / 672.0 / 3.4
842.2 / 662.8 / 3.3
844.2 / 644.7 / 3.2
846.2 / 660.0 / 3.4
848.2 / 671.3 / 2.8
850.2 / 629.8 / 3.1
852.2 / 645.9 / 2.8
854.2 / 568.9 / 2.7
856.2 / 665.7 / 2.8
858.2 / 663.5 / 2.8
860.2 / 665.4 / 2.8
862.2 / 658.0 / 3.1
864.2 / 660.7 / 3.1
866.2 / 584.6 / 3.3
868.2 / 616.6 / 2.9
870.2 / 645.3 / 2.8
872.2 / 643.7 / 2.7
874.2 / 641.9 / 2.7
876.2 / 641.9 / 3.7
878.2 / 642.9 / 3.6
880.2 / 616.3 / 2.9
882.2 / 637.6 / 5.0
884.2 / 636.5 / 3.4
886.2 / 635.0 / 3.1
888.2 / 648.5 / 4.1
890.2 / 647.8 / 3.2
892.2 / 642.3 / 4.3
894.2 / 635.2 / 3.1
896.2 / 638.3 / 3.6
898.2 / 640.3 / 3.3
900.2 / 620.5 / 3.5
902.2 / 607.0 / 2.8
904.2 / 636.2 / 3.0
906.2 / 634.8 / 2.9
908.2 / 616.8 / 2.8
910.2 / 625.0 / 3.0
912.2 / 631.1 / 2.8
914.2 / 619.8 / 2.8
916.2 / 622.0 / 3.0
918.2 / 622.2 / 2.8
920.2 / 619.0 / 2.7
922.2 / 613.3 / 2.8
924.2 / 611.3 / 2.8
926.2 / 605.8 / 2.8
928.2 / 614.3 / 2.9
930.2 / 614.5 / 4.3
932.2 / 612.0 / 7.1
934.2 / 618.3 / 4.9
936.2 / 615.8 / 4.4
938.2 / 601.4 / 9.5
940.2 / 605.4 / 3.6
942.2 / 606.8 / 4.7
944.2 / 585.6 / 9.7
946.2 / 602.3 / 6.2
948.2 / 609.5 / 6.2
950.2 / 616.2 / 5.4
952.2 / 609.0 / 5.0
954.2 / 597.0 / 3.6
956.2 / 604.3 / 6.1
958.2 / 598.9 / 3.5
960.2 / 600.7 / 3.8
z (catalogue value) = 0.00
